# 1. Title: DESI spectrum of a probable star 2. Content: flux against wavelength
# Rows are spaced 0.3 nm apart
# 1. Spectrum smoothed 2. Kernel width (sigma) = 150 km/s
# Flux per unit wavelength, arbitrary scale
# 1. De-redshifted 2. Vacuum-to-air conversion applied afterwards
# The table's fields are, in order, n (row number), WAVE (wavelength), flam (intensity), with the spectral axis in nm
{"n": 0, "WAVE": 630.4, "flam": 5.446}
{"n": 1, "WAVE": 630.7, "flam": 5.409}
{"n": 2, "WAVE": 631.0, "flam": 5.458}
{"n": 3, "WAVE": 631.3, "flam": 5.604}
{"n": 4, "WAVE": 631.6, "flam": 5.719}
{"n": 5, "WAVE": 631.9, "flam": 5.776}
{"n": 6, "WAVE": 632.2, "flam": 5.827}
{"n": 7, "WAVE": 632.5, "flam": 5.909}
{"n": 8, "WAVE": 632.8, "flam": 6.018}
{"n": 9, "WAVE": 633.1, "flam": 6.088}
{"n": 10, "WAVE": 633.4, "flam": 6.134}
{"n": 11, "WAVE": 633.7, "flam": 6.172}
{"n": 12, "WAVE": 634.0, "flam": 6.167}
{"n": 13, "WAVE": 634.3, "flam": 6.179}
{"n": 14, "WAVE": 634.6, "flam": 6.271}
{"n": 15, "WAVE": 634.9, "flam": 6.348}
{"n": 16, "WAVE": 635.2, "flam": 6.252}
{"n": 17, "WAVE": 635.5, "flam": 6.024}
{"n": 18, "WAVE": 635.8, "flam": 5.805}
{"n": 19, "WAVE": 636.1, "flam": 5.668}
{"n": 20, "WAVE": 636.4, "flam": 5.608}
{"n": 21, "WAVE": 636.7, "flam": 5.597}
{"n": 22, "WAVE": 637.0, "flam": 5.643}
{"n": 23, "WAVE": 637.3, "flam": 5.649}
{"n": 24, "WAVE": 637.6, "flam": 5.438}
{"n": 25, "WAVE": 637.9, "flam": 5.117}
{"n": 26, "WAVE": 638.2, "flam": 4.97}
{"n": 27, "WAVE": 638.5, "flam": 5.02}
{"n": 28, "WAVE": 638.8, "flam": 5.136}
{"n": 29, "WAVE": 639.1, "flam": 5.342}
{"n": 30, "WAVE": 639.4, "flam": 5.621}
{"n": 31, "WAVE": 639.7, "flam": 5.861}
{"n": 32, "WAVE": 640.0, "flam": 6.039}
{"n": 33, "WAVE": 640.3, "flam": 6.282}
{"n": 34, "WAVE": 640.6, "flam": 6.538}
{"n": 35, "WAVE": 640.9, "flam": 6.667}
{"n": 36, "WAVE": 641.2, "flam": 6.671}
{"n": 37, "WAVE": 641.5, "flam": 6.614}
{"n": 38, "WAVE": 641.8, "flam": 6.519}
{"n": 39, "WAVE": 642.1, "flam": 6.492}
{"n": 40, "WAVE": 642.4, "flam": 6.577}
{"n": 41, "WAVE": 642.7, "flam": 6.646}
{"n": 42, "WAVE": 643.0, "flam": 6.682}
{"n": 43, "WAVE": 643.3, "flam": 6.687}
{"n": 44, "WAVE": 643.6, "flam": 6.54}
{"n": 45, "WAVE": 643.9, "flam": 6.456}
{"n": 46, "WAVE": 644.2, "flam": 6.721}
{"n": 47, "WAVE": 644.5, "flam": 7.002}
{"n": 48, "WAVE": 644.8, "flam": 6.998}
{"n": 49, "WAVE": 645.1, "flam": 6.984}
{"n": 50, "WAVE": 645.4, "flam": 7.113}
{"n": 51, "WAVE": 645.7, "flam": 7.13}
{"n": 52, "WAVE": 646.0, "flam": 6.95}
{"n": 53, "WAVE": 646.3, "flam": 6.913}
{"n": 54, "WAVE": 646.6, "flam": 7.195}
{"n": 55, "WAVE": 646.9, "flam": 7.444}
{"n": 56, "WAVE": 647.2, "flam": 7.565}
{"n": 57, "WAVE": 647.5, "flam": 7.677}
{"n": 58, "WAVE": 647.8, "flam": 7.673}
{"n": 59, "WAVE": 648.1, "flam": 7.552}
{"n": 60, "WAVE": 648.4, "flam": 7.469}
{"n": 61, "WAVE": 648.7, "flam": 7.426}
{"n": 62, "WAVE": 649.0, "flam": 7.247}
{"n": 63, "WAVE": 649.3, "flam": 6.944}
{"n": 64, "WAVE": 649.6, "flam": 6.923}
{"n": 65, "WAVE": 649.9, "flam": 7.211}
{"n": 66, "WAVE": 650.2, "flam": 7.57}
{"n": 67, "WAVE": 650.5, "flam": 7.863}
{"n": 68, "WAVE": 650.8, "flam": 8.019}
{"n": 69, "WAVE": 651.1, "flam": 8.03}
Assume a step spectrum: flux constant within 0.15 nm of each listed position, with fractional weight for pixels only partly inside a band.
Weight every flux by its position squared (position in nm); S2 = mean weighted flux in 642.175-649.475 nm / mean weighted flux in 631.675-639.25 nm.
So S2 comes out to 1.27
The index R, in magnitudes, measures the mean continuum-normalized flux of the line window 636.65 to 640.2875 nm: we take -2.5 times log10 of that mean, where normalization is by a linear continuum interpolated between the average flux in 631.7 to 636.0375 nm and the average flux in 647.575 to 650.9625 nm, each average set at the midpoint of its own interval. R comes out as 0.18 mag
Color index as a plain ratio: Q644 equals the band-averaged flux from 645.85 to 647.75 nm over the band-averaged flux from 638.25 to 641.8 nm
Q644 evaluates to 1.22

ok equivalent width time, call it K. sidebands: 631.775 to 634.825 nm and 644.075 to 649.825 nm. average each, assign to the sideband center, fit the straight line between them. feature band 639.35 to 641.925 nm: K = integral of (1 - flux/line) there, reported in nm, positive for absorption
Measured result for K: 0.13 nm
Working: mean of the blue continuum 6.06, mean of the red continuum 7.21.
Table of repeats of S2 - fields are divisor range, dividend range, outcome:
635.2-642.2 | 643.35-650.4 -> 1.26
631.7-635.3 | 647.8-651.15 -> 1.29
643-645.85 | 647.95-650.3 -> 1.08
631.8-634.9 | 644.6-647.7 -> 1.23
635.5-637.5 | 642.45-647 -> 1.24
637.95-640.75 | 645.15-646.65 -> 1.28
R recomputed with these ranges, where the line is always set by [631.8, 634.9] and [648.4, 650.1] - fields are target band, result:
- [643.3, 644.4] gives 0.03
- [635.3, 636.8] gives 0.09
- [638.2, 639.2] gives 0.25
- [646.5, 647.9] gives -0.07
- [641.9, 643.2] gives 0.02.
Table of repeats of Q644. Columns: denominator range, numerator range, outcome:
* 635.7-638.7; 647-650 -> 1.36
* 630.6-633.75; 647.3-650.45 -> 1.27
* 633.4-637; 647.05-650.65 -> 1.24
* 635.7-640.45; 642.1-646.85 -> 1.23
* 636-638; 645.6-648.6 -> 1.33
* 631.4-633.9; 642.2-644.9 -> 1.12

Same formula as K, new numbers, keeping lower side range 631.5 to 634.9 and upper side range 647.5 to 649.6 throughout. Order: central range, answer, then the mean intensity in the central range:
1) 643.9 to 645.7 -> 0.029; 6.94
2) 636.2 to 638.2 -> 0.287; 5.47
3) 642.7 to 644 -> 0.060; 6.6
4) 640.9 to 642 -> 0.025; 6.61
